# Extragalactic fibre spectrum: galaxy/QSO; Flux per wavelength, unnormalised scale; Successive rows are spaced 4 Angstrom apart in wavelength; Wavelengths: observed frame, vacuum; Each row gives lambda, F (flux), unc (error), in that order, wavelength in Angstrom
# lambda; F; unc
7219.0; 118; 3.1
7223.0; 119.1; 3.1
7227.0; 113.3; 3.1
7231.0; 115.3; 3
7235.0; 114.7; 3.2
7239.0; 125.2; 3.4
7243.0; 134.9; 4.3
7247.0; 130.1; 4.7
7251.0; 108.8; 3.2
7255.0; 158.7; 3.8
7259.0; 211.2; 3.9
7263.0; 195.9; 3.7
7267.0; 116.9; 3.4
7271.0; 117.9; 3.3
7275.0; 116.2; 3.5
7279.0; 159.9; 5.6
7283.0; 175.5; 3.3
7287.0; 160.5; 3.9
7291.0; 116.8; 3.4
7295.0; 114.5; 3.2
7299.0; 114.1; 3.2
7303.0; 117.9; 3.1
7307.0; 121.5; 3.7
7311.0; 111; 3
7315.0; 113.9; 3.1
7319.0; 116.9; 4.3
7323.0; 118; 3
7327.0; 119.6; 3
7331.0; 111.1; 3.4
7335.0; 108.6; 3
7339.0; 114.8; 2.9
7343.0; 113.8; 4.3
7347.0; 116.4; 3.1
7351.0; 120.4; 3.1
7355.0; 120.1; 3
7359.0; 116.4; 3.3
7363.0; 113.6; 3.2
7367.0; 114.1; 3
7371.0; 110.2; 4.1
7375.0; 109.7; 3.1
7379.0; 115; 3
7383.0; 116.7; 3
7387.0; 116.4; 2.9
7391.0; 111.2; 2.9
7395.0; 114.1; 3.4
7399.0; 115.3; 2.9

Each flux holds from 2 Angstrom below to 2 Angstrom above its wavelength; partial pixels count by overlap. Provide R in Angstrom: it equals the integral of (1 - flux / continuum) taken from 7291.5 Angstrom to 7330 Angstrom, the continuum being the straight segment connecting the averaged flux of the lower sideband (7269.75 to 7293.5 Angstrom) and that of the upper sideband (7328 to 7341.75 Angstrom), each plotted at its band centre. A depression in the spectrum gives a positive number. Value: 2.71 Angstrom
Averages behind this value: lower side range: 141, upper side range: 112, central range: 116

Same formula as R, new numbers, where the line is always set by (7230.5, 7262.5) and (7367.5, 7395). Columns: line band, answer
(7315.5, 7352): 2.3 Angstrom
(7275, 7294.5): -1.9 Angstrom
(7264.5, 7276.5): 1.4 Angstrom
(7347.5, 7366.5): 0.2 Angstrom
